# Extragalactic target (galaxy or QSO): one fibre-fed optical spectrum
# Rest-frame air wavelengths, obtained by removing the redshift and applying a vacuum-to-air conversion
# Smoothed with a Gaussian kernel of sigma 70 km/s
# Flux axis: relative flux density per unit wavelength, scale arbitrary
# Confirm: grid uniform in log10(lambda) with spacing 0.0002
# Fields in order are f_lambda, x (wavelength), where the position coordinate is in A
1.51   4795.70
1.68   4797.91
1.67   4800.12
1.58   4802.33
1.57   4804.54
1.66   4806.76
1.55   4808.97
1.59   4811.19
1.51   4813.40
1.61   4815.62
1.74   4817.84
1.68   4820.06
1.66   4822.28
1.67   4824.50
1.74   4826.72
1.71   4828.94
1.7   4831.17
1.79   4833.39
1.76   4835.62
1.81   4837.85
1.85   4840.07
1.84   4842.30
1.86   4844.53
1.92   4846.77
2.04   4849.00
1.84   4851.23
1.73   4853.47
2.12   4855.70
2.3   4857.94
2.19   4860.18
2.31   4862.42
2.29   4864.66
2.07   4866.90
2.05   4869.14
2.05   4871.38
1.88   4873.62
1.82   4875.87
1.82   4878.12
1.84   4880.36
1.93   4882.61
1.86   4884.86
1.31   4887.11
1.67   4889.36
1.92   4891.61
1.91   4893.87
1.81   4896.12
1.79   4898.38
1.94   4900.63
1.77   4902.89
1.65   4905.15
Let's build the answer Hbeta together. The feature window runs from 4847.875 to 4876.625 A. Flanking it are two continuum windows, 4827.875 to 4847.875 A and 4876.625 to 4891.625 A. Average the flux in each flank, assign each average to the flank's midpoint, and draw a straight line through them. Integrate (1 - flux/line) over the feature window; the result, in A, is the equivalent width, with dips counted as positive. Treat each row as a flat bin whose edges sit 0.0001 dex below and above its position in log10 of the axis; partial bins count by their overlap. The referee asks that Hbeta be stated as -4.5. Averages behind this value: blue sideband 1.8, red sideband 1.75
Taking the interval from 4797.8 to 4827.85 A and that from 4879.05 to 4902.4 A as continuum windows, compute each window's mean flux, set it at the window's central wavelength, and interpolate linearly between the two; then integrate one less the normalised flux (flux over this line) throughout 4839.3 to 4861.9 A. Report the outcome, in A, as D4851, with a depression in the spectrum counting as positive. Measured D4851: -3.49 A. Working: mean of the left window 1.64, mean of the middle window 1.98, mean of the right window 1.8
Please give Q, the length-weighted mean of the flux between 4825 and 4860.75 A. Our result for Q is 1.88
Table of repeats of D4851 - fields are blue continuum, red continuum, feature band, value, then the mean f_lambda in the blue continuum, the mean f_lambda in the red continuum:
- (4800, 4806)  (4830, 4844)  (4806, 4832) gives 0.6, 1.6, 1.79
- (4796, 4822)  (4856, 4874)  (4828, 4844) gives 0.8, 1.62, 2.15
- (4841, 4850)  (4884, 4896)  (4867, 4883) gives -1.1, 1.91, 1.74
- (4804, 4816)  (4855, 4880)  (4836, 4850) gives -0.1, 1.58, 2.07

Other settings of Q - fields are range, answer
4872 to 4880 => 1.85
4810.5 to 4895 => 1.85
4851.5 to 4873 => 2.11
